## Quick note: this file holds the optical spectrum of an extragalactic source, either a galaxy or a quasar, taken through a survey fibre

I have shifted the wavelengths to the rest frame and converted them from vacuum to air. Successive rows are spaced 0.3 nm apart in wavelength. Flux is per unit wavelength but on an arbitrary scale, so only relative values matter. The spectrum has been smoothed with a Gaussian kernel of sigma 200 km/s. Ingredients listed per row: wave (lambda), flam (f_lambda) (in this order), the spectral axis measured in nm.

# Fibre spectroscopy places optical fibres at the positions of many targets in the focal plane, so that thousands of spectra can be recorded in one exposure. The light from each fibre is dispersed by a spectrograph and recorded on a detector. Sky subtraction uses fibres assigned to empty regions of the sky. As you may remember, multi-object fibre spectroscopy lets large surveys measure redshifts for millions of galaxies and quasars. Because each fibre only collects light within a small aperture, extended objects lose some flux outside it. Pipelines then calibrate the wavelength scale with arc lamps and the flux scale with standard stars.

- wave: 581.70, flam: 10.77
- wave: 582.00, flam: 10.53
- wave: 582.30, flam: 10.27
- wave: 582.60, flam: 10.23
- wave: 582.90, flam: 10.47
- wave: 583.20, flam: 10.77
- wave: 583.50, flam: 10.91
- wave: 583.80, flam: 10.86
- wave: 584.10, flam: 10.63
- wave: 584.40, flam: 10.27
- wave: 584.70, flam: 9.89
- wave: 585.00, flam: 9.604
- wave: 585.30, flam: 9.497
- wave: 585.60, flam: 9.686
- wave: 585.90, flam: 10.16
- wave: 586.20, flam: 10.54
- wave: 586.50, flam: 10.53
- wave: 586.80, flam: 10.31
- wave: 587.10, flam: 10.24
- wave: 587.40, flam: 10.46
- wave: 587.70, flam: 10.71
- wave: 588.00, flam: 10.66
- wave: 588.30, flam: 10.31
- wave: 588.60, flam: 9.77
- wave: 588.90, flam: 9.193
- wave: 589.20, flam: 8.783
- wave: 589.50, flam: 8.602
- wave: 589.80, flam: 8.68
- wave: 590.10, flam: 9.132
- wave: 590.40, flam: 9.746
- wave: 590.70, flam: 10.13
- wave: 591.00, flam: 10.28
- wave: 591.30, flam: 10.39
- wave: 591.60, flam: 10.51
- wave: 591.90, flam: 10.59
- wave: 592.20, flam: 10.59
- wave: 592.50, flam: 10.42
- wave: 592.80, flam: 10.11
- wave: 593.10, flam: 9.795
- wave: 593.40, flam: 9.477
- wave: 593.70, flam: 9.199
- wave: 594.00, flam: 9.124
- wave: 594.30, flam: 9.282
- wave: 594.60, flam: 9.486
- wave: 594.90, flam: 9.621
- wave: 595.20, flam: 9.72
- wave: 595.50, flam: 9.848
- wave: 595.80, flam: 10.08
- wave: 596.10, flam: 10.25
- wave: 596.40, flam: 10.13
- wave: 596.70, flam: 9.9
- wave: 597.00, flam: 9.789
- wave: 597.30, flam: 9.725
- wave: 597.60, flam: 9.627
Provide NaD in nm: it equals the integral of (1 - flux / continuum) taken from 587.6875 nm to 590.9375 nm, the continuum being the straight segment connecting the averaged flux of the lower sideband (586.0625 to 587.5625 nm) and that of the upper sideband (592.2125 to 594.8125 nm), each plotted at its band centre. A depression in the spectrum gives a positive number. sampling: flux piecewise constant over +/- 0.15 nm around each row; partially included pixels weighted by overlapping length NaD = 0.18 nm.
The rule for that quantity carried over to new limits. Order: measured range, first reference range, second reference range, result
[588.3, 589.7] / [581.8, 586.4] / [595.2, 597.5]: 0.13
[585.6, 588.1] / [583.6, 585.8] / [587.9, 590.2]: -0.17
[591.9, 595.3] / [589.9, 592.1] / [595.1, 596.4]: 0.10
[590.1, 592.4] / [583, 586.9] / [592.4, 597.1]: -0.07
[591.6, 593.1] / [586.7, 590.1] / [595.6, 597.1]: -0.07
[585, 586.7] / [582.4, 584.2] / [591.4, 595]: 0.06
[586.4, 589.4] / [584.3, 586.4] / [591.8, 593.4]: -0.01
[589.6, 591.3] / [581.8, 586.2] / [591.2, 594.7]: 0.06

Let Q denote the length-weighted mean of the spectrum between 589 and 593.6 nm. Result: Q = 9.8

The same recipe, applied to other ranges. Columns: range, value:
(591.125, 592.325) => 10.5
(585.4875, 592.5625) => 10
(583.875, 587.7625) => 10.2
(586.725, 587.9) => 10.4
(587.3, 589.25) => 10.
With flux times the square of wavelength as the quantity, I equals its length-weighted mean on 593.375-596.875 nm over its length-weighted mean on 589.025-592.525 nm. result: 1.00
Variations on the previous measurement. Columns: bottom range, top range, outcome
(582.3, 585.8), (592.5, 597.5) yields 0.99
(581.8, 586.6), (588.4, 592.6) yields 0.97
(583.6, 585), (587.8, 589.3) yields 0.96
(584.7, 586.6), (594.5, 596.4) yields 1.02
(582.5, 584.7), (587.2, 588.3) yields 1.01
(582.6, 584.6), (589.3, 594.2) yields 0.95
